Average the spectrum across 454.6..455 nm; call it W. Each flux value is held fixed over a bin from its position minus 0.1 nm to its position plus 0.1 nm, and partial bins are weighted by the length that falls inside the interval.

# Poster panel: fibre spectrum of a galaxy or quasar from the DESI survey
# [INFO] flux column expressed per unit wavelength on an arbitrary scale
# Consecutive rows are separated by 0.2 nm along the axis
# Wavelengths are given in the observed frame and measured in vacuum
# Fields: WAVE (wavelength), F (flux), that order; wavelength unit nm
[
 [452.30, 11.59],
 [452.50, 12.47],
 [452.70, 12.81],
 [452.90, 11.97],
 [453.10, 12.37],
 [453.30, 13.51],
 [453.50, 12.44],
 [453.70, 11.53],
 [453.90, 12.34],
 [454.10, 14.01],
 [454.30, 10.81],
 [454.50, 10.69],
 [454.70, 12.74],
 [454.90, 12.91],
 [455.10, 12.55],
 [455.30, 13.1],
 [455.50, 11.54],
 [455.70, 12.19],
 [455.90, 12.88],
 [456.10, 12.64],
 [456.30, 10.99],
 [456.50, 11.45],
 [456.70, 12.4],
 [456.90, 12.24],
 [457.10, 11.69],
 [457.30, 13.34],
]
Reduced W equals 12.8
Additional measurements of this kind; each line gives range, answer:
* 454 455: 12.2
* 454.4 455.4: 12.4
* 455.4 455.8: 11.9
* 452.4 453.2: 12.4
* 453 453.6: 12.8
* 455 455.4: 12.8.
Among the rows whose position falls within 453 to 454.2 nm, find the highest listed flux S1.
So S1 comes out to 14.01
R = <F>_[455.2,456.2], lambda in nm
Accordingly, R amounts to 12.5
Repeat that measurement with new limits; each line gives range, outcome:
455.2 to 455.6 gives 12.3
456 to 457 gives 11.9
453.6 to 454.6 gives 11.9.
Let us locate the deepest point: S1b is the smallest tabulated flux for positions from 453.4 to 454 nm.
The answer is 11.53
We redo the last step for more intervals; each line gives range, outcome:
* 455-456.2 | 11.54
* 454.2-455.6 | 10.69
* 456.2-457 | 10.99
